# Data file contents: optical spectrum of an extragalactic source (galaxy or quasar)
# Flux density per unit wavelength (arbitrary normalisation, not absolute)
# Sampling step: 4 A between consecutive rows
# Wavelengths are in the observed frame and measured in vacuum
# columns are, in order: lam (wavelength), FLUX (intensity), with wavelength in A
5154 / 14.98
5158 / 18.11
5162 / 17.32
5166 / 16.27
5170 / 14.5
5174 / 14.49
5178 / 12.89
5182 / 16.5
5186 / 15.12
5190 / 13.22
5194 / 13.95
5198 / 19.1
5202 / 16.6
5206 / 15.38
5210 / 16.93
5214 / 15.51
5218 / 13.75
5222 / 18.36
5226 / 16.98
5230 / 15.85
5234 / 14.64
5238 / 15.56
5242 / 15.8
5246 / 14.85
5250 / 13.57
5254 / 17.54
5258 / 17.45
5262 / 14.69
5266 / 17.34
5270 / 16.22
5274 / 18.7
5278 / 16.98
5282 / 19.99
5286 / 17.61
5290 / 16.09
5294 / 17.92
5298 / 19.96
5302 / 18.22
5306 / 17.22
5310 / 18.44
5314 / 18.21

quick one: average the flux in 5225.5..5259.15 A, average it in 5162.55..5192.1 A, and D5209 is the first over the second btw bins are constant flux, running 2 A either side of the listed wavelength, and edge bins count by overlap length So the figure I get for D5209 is 1.1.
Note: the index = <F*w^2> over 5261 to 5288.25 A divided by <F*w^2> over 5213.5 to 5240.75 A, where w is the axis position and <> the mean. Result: 1.12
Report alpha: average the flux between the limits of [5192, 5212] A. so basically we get 16.4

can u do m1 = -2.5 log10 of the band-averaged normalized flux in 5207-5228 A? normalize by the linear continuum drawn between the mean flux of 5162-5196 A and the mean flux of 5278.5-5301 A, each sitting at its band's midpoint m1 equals -0.02 mag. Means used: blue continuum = 14.8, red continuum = 18.2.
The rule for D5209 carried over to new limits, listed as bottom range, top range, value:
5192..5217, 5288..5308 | 1.11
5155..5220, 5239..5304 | 1.09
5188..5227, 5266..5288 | 1.12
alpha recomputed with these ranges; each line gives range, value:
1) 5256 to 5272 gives 16.4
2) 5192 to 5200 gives 16.5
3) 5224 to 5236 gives 15.8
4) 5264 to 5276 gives 17.4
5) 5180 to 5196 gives 14.7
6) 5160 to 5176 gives 15.6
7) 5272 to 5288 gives 18.3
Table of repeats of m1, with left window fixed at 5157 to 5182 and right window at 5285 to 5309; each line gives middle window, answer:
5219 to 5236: 0.02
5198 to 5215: -0.02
